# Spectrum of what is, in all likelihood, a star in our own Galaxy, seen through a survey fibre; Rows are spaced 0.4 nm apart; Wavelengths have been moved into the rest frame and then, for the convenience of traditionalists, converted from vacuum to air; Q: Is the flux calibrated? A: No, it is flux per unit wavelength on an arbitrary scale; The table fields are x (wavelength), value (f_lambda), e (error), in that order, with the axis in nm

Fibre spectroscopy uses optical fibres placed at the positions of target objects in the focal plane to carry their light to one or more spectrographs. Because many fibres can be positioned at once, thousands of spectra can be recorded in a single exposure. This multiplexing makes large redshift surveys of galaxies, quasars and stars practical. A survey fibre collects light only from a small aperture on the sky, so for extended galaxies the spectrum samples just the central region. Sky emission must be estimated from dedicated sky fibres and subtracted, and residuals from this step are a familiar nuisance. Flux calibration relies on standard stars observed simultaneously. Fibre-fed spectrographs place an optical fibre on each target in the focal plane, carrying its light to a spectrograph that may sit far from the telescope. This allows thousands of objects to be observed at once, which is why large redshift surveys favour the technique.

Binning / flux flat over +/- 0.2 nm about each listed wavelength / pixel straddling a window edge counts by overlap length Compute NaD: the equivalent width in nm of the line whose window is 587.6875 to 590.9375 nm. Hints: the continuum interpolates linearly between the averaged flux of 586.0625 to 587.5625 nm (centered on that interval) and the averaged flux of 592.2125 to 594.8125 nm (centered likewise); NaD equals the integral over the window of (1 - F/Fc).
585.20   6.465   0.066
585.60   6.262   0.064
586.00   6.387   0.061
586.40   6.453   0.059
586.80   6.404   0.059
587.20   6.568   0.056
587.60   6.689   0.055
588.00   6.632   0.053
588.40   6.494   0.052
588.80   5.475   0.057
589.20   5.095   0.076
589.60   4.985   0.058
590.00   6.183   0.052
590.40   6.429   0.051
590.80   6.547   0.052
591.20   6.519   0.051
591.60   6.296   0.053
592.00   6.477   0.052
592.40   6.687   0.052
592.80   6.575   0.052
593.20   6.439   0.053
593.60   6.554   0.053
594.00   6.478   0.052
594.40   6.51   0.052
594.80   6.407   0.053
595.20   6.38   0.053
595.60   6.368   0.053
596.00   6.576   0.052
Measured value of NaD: 0.26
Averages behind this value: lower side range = 6.49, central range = 5.99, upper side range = 6.53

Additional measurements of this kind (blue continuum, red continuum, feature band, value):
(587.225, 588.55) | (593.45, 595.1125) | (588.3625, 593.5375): 0.29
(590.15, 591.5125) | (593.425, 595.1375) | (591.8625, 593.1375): -0.02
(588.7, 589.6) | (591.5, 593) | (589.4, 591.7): -0.14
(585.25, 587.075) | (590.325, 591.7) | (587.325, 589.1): 0.04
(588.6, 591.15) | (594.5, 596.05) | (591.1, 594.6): -0.20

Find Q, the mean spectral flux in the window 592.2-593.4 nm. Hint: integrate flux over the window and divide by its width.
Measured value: 6.57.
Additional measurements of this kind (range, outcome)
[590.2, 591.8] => 6.45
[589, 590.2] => 5.42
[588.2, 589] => 5.98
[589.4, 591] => 6.04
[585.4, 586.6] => 6.37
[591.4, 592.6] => 6.49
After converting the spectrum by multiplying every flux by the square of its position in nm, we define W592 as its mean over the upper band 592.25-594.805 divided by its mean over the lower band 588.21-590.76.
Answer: 1.14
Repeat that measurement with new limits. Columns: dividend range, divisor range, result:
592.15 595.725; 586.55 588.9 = 1.03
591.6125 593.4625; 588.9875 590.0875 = 1.23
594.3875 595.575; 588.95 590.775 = 1.13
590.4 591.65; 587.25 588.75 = 1.01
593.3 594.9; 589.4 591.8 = 1.07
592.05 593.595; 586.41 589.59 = 1.09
